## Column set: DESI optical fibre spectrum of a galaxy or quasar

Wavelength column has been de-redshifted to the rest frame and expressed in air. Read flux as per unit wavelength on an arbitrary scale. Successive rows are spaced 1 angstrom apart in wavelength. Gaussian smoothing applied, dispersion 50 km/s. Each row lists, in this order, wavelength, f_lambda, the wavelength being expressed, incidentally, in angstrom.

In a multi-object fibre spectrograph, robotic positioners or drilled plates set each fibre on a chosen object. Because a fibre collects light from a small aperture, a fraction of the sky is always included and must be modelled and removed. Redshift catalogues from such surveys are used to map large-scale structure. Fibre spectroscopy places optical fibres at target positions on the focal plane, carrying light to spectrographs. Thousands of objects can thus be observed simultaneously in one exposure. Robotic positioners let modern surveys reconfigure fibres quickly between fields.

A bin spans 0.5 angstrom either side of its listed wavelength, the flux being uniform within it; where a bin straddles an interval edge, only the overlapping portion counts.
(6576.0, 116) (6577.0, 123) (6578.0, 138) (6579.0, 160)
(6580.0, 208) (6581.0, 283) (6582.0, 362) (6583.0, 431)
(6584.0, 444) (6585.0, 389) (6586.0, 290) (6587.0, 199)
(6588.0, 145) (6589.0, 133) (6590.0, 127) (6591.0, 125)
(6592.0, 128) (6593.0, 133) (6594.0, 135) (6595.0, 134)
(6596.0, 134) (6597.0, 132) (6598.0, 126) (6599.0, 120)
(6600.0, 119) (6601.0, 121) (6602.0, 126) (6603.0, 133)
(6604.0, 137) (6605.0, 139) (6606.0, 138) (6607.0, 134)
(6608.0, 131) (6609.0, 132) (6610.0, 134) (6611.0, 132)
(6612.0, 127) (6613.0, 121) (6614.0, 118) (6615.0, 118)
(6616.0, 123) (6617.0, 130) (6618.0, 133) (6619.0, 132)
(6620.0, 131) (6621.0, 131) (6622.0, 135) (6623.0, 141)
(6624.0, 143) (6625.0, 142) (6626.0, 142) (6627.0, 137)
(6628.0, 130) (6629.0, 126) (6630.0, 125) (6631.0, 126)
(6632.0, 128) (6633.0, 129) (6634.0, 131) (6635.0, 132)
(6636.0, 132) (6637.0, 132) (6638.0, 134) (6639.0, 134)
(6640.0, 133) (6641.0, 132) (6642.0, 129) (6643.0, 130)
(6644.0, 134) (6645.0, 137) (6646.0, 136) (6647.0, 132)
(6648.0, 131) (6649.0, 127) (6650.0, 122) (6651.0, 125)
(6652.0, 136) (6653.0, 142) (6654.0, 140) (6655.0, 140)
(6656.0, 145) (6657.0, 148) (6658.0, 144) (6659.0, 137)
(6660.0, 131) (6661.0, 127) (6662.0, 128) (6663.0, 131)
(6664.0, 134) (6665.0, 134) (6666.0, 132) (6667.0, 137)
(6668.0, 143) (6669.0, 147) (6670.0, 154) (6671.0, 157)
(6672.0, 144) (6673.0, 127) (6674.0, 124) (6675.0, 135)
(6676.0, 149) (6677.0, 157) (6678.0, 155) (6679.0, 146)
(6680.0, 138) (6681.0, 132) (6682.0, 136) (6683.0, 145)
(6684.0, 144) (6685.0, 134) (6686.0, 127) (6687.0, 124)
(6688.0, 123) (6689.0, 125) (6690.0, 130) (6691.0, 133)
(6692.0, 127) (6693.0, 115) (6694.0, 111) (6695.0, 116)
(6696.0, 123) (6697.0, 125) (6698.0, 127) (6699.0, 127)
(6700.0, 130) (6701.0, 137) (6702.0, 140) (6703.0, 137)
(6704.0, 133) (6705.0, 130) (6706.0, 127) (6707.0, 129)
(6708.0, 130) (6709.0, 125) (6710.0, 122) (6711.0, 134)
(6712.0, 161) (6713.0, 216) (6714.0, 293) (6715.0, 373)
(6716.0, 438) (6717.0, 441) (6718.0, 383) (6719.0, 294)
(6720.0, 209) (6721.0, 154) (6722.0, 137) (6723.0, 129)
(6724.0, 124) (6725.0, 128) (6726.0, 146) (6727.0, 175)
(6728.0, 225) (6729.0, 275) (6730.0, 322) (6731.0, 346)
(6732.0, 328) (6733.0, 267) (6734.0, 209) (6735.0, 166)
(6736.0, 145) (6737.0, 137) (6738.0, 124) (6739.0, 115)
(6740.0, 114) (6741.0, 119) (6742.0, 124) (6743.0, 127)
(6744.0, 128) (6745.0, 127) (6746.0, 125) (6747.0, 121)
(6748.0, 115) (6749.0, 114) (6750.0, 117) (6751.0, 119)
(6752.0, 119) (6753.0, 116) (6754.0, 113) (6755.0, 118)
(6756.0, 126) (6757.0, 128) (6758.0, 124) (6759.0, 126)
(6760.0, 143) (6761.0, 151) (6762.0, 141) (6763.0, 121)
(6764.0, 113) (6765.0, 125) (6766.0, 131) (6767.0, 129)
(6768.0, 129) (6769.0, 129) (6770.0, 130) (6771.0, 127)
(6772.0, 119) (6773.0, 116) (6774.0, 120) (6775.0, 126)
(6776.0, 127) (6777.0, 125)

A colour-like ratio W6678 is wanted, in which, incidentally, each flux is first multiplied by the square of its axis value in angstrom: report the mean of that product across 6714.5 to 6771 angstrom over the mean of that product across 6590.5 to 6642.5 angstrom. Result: 1.4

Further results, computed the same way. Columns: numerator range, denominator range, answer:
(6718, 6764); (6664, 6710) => 1.22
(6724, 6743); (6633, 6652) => 1.48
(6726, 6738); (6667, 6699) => 1.72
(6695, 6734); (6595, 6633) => 1.58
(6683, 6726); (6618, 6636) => 1.29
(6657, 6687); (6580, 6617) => 0.83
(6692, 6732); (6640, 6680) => 1.41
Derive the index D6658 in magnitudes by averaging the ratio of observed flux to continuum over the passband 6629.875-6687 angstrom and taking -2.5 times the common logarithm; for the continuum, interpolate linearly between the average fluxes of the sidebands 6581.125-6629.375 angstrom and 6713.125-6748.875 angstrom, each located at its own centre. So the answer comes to 0.30 mag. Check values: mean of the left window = 160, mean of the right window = 204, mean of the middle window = 136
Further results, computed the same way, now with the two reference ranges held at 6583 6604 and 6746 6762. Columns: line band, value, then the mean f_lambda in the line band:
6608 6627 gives 0.26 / 132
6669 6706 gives 0.09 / 134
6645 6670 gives 0.14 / 136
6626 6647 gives 0.22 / 132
